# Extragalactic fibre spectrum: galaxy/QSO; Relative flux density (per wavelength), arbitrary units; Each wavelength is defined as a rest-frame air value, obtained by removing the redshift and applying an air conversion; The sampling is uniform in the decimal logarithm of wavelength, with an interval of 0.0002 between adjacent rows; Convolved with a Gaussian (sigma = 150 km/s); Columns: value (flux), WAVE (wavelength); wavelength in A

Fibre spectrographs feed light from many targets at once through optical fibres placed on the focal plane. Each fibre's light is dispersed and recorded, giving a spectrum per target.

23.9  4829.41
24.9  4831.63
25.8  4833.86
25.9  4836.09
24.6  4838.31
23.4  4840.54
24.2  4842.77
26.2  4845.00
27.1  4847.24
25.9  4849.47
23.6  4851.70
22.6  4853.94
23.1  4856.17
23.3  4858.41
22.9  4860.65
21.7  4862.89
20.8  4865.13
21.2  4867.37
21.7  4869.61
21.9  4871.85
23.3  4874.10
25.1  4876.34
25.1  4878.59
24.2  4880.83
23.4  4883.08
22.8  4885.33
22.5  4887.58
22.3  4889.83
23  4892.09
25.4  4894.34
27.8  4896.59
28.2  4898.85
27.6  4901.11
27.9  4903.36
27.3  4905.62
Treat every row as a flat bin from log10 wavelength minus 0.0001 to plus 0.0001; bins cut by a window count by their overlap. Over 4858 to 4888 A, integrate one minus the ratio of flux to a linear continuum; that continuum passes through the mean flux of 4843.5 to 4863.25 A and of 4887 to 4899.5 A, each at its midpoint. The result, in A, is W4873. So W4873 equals 2.0 A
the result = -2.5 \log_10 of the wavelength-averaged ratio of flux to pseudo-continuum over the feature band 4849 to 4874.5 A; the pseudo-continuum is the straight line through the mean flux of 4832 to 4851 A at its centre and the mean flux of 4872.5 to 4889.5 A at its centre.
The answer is 0.09 mag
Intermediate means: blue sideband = 25.3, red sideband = 23.7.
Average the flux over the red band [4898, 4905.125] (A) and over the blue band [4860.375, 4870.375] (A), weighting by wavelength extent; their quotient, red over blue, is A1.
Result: 1.29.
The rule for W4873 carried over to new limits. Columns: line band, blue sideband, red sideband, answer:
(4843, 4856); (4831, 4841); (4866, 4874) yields -0.6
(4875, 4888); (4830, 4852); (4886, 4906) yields 0.8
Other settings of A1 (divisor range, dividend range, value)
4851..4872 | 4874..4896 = 1.07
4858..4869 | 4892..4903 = 1.23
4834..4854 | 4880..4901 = 0.98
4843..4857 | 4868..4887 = 0.94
